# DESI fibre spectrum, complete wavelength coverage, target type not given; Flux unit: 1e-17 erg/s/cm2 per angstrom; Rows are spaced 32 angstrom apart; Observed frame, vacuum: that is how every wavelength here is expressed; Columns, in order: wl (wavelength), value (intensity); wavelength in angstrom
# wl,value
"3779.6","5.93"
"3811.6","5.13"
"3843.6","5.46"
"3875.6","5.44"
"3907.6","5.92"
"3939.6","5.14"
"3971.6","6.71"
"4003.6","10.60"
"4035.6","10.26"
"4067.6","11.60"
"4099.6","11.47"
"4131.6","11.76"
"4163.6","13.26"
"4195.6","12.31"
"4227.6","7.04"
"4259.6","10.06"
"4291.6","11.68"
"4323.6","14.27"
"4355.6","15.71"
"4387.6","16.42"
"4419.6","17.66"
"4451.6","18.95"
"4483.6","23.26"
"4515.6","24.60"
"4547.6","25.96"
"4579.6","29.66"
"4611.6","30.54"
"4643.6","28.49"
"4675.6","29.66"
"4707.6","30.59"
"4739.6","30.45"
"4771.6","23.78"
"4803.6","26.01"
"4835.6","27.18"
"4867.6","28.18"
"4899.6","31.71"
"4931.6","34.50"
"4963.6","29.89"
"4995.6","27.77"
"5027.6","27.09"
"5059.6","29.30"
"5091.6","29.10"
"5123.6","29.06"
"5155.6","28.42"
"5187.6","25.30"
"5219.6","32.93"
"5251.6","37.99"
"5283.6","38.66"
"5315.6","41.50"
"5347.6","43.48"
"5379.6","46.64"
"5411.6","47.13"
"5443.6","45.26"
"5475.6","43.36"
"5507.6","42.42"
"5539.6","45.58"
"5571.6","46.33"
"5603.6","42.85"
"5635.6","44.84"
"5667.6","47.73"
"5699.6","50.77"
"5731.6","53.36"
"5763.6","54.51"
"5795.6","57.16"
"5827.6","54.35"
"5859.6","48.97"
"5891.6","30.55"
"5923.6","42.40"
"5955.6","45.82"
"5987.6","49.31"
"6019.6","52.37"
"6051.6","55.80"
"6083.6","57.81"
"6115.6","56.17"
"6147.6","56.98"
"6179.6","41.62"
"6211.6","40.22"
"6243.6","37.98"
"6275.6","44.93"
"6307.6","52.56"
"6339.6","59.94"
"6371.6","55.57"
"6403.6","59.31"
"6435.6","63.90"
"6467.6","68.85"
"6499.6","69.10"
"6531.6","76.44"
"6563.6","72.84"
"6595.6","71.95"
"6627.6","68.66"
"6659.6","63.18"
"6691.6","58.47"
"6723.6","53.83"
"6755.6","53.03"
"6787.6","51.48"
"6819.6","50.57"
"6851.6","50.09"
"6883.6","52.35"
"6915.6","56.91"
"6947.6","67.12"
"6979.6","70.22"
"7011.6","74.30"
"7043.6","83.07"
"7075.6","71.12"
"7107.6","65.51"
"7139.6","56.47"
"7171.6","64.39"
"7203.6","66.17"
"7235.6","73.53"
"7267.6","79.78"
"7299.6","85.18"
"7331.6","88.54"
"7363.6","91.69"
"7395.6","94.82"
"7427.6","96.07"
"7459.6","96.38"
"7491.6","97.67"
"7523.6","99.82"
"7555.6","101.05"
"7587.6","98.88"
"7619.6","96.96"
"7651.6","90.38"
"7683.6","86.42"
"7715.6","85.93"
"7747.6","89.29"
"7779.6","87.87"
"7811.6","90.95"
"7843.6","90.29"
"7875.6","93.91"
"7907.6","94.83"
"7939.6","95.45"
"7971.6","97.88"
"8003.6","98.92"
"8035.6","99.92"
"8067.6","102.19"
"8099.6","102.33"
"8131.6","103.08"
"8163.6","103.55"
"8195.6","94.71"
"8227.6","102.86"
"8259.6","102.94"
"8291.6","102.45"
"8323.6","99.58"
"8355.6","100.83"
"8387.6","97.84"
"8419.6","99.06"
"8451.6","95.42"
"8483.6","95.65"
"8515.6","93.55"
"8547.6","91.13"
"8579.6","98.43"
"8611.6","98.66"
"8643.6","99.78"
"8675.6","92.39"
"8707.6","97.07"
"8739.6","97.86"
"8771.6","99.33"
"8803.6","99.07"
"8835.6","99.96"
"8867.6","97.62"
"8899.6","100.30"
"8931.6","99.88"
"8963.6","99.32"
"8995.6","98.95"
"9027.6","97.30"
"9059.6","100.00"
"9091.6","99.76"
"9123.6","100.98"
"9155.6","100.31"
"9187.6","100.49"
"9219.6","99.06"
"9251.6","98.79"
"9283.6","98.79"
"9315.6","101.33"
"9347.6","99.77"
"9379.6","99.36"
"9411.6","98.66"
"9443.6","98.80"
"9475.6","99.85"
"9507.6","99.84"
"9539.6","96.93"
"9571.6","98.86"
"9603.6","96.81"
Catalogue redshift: 0.00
